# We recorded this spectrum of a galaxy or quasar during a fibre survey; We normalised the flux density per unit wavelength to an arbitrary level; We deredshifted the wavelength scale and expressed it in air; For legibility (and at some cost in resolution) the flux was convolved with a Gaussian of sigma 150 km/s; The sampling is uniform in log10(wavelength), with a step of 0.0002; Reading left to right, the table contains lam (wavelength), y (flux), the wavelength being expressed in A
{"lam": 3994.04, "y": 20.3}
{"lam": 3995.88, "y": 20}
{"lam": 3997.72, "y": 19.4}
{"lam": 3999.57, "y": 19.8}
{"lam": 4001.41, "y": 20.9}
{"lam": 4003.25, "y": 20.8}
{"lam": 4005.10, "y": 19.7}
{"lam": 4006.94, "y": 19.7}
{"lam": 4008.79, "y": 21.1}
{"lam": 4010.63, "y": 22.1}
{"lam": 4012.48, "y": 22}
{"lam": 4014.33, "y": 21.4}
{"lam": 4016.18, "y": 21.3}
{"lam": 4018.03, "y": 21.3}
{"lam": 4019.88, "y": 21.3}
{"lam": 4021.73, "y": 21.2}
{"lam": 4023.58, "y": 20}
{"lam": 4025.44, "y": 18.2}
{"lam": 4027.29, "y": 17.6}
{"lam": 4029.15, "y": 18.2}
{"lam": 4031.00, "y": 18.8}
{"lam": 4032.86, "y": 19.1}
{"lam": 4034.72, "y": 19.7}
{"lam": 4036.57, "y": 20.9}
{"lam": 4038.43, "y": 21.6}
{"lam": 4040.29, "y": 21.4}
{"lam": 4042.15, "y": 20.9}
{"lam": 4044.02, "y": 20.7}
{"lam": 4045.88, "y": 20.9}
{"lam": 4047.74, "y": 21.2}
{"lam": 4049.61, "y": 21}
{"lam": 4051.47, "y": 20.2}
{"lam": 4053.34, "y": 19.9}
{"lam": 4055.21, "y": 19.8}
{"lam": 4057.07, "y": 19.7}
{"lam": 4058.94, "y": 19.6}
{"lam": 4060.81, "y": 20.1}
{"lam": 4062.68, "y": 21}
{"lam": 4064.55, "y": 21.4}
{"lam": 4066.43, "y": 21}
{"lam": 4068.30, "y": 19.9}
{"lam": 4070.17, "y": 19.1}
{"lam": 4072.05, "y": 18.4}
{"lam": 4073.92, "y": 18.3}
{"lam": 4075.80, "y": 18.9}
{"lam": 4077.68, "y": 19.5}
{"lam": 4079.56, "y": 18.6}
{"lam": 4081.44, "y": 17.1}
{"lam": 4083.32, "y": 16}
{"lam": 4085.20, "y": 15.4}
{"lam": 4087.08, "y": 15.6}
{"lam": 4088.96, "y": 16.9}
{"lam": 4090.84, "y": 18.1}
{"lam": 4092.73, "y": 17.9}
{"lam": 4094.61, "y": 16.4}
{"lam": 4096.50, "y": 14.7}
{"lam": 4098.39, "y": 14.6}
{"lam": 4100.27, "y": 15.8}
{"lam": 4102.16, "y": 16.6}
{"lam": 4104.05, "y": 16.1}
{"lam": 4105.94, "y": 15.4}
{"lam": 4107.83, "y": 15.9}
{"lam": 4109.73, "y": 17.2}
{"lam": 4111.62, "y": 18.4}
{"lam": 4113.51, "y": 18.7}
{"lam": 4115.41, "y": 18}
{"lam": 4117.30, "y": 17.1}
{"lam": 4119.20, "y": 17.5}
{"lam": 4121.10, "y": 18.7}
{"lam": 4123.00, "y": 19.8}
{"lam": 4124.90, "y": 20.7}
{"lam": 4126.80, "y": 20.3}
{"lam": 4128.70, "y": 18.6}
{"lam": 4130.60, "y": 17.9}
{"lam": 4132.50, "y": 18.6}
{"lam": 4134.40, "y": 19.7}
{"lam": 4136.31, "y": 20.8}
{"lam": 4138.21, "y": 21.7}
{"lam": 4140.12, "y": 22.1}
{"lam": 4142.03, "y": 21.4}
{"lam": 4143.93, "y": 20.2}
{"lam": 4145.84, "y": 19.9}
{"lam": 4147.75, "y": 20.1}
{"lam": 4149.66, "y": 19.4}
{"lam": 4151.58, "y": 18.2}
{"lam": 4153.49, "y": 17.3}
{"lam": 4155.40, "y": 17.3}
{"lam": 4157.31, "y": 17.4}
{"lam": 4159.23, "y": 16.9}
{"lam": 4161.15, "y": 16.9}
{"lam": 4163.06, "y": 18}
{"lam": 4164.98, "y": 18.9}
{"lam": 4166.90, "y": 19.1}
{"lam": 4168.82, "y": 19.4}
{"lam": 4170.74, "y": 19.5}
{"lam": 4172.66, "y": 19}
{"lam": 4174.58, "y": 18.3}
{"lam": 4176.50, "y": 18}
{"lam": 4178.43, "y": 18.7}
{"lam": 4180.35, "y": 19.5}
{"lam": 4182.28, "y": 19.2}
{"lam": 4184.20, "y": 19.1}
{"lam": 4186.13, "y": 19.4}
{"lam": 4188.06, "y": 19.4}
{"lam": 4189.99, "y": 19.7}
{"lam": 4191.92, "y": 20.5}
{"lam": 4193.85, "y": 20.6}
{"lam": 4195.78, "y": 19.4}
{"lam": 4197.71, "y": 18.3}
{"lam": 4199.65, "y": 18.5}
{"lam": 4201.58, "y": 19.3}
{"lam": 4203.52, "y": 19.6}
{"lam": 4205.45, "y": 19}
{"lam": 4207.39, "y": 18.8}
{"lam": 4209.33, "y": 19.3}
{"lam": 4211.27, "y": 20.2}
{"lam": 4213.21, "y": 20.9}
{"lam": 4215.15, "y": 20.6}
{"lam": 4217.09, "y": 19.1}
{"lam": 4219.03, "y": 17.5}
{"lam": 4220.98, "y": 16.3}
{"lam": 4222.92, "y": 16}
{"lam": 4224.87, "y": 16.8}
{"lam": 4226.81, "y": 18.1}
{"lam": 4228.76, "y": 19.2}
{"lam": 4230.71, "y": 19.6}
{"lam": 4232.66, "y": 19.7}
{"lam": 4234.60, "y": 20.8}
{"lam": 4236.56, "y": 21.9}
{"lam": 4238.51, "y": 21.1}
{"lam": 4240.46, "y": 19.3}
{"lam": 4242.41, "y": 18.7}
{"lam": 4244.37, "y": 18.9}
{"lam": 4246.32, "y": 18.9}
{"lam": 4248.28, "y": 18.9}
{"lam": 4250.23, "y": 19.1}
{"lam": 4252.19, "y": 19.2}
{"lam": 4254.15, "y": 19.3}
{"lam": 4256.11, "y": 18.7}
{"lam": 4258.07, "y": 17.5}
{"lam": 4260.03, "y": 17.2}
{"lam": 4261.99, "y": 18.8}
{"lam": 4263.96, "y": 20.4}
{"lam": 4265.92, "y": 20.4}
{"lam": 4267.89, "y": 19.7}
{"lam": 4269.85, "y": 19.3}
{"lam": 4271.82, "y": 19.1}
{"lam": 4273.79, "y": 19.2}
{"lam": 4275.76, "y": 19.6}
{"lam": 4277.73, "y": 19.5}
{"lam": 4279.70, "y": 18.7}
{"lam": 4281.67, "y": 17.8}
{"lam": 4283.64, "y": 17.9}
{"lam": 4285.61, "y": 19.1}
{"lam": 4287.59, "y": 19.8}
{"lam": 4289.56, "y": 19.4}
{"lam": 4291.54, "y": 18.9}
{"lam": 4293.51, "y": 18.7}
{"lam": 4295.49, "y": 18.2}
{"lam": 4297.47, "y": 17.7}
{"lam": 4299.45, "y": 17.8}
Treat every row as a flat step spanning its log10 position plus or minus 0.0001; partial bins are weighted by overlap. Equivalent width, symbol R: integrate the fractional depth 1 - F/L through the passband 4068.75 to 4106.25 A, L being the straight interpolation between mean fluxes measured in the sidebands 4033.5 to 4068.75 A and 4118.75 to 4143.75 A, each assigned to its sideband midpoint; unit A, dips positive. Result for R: 6.0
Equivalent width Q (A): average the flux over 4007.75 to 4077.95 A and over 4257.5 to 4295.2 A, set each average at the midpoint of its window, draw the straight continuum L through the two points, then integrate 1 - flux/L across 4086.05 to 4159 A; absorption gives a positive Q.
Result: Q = 6.0 A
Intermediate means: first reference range 20.2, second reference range 19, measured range 18.2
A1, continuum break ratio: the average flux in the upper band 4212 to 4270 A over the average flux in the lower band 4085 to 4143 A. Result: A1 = 1.06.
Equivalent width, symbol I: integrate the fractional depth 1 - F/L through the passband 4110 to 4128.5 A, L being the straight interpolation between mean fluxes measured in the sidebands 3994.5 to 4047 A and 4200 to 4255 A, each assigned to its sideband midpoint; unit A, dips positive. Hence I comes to 1.0 A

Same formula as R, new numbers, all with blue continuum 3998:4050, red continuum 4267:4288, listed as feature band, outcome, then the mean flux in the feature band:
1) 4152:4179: 2.0 A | 18.2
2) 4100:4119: 2.8 A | 17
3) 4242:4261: 0.5 A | 18.6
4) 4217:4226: 1.1 A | 17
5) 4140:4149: -0.4 A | 20.6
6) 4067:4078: 0.6 A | 19.1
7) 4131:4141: -0.3 A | 20.4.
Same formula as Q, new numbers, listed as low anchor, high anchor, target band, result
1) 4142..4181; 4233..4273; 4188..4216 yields -0.9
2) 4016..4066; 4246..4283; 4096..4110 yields 2.9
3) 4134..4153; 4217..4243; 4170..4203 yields 0.6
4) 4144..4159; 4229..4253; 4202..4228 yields 0.9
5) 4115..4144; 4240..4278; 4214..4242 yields 0.3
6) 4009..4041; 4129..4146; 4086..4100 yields 2.8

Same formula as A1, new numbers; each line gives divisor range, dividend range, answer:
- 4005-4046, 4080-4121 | 0.82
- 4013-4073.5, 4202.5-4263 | 0.94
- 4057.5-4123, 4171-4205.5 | 1.08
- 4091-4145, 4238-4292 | 1.04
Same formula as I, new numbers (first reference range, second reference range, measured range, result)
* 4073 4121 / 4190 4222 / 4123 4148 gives -3.3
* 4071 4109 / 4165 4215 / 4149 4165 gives 0.7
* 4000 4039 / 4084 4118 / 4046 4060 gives -1.1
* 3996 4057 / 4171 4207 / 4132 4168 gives 0.6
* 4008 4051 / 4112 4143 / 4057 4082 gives 0.7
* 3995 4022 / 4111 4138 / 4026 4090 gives 2.2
